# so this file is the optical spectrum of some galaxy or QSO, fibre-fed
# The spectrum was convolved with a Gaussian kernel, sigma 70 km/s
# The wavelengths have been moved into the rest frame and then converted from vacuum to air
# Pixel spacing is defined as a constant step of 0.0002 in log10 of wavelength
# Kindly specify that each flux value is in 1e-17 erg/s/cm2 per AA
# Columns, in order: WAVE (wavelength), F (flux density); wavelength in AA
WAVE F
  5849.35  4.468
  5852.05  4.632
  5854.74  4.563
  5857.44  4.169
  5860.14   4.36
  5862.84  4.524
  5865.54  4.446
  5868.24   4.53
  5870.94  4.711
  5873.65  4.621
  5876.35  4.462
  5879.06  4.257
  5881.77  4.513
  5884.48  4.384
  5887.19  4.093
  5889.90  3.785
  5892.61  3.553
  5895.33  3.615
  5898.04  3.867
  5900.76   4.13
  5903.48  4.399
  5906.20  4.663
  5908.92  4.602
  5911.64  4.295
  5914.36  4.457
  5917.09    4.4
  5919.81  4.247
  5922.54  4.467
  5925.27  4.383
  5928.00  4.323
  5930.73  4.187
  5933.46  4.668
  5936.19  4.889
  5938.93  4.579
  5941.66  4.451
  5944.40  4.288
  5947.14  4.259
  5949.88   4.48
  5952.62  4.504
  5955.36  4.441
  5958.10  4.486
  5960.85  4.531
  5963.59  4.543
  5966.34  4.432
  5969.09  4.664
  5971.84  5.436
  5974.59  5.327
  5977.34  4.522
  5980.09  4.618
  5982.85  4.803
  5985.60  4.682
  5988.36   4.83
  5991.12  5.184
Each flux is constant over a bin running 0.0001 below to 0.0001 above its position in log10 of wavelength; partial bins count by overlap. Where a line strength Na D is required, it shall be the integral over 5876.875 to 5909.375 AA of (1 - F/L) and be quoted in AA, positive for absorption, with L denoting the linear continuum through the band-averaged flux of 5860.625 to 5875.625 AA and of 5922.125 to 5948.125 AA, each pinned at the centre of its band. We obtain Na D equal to 2.6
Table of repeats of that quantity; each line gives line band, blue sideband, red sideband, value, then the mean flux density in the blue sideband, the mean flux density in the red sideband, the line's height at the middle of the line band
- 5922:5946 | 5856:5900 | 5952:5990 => 0.29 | 4.24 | 4.71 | 4.52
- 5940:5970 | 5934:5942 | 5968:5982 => 2.02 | 4.67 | 4.91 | 4.78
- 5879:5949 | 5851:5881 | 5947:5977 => 4.11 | 4.48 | 4.66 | 4.57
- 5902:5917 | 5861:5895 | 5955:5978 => -0.07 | 4.3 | 4.73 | 4.45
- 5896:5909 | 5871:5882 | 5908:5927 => 0.48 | 4.49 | 4.4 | 4.43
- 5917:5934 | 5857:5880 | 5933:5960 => 0.47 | 4.47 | 4.5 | 4.49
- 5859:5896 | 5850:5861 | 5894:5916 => 0.60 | 4.43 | 4.26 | 4.36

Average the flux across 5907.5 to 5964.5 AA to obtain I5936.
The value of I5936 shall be 4.45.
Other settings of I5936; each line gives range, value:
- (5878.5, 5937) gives 4.28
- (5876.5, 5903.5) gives 4.06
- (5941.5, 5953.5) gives 4.38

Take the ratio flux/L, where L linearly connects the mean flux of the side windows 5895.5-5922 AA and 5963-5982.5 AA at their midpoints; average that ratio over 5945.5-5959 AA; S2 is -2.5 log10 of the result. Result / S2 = 0.051 mag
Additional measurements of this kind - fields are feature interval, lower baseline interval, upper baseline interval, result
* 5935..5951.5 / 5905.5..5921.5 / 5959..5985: 0.027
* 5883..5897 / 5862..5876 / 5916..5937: 0.162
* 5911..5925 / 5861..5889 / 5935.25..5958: 0.021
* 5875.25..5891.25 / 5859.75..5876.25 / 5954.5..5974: 0.078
